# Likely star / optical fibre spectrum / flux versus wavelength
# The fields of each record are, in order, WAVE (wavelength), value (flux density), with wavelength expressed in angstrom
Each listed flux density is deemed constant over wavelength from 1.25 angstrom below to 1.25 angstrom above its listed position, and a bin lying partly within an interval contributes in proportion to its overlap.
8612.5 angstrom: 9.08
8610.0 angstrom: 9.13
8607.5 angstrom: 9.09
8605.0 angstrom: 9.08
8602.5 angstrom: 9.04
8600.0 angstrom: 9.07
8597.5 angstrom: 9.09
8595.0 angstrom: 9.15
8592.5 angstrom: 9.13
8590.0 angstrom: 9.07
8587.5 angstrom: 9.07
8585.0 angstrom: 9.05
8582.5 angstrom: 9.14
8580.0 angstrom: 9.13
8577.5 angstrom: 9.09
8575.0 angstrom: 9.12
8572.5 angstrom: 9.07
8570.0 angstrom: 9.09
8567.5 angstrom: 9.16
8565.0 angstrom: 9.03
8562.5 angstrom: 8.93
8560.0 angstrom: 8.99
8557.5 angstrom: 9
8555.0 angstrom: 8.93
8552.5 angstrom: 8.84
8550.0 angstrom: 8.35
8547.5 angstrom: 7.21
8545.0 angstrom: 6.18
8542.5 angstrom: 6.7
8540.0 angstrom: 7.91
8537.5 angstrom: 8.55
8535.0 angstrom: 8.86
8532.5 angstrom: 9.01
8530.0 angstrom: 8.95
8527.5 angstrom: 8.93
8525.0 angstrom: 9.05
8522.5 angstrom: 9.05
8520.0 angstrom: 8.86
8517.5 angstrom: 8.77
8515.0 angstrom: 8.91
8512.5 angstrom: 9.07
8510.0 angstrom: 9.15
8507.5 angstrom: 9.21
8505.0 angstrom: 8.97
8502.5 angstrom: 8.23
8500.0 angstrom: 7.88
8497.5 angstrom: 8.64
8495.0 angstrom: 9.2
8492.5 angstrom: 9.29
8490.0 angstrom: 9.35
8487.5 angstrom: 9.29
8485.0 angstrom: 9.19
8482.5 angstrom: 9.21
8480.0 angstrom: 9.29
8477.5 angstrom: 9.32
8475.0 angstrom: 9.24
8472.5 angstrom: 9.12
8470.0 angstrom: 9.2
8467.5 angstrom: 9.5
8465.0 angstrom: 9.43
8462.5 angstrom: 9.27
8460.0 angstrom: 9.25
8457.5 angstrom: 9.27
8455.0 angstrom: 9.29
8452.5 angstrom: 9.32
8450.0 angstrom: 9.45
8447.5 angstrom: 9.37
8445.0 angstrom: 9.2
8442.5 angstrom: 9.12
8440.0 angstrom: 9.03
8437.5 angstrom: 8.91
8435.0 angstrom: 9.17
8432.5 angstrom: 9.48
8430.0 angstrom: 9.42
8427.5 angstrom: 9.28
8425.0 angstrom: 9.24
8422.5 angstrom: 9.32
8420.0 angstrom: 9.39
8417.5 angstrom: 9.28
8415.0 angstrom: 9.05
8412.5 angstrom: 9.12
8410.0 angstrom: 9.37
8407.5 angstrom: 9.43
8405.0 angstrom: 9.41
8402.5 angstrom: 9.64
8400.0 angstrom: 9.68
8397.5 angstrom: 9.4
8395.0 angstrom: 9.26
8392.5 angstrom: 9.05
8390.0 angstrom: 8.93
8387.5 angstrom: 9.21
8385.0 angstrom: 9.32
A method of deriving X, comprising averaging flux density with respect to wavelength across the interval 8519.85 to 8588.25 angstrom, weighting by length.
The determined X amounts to 8.68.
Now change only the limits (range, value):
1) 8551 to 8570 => 8.98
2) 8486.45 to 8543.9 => 8.77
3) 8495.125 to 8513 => 8.75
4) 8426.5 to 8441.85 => 9.21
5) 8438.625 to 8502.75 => 9.17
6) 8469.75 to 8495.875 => 9.25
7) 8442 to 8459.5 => 9.29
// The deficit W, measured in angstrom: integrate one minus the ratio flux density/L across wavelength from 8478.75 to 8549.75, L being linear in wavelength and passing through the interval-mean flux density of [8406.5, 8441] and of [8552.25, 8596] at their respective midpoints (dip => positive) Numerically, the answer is 3.6 angstrom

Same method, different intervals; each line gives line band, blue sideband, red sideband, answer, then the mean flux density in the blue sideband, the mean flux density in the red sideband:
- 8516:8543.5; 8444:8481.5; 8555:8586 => 1.6 angstrom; 9.3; 9.06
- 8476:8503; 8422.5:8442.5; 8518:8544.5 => -0.6 angstrom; 9.22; 8.52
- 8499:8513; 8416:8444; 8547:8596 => 0.5 angstrom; 9.24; 8.95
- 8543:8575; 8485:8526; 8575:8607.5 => 1.7 angstrom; 8.94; 9.09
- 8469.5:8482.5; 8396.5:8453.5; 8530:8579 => -0.3 angstrom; 9.31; 8.54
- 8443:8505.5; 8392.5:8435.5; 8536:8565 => -2.2 angstrom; 9.34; 8.19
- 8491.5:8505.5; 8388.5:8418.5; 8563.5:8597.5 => 0.8 angstrom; 9.3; 9.1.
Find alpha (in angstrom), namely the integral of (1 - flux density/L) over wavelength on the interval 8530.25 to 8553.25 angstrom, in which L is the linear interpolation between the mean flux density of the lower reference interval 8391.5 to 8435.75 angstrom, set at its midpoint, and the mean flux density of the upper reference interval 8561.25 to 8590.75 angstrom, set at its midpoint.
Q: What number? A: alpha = 2.9 angstrom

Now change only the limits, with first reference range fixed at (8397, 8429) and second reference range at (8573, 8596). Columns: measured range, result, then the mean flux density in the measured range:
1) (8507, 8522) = 0.4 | 8.99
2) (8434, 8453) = 0.2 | 9.19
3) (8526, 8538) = 0.4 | 8.88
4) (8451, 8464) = 0.0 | 9.29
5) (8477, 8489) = 0.0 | 9.26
